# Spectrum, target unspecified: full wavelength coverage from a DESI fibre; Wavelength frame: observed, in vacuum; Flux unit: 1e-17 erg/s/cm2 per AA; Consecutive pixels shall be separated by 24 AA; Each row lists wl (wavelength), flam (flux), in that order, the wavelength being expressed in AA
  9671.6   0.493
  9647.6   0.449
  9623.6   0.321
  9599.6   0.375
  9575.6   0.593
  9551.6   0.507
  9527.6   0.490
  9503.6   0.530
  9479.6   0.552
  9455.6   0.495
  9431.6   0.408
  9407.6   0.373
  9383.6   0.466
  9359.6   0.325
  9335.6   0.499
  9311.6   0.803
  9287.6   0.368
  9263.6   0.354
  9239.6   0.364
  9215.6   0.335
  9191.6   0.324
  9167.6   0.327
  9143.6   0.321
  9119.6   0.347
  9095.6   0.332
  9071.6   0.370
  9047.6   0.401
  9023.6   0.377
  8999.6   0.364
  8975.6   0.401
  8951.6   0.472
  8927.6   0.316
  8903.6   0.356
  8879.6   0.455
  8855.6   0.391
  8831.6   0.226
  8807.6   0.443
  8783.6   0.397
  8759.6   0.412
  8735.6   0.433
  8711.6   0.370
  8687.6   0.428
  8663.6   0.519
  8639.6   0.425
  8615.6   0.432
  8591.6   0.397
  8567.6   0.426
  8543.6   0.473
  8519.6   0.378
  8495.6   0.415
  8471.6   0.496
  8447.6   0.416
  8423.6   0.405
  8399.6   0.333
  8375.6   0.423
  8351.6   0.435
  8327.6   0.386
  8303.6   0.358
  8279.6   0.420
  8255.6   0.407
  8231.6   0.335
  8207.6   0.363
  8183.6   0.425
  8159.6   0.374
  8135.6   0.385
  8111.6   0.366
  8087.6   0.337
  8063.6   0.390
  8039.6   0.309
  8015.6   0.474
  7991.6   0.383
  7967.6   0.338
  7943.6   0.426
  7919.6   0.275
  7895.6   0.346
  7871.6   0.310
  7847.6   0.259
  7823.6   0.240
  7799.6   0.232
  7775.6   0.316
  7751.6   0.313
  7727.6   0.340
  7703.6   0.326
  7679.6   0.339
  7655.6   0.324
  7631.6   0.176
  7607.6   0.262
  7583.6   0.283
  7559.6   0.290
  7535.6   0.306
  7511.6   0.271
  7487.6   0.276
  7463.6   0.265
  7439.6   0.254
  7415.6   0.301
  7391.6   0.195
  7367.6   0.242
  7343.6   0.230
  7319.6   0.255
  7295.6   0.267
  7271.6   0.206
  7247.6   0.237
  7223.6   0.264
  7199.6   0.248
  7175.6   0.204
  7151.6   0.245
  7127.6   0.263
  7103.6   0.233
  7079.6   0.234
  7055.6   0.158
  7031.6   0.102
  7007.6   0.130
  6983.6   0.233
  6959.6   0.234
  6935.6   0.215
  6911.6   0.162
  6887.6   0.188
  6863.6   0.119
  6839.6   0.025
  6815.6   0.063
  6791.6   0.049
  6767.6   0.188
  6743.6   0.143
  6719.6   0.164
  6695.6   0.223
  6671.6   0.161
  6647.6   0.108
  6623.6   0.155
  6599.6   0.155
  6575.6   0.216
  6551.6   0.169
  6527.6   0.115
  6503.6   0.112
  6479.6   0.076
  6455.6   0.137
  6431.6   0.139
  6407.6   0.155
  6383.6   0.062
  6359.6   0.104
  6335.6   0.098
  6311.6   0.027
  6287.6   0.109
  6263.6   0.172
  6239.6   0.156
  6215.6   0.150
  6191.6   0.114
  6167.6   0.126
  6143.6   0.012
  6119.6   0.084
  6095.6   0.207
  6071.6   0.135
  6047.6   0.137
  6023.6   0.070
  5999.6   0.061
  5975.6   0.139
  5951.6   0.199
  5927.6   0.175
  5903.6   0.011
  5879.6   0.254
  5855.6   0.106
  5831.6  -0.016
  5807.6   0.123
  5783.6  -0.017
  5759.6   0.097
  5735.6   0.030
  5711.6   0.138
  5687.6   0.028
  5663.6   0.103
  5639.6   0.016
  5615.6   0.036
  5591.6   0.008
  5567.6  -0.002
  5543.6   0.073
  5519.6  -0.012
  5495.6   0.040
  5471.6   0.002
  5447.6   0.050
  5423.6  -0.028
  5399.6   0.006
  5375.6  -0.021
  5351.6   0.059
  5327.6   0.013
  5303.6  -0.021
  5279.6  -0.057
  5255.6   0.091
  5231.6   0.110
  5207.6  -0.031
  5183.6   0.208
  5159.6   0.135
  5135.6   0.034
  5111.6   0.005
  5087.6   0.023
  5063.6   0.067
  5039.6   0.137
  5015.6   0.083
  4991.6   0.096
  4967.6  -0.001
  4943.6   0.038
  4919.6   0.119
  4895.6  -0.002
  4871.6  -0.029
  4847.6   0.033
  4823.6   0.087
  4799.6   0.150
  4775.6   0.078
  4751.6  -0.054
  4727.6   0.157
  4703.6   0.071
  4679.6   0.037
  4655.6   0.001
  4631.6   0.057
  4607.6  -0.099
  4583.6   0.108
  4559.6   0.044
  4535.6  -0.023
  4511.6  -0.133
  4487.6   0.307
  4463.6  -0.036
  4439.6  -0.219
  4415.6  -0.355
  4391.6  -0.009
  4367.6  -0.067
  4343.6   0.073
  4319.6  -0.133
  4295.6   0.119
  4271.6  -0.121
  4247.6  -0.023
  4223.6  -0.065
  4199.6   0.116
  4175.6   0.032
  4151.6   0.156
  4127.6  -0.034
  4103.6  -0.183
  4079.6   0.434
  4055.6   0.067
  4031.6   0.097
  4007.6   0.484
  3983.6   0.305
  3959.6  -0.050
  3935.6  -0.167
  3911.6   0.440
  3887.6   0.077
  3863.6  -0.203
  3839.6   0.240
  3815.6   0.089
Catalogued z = 0.774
